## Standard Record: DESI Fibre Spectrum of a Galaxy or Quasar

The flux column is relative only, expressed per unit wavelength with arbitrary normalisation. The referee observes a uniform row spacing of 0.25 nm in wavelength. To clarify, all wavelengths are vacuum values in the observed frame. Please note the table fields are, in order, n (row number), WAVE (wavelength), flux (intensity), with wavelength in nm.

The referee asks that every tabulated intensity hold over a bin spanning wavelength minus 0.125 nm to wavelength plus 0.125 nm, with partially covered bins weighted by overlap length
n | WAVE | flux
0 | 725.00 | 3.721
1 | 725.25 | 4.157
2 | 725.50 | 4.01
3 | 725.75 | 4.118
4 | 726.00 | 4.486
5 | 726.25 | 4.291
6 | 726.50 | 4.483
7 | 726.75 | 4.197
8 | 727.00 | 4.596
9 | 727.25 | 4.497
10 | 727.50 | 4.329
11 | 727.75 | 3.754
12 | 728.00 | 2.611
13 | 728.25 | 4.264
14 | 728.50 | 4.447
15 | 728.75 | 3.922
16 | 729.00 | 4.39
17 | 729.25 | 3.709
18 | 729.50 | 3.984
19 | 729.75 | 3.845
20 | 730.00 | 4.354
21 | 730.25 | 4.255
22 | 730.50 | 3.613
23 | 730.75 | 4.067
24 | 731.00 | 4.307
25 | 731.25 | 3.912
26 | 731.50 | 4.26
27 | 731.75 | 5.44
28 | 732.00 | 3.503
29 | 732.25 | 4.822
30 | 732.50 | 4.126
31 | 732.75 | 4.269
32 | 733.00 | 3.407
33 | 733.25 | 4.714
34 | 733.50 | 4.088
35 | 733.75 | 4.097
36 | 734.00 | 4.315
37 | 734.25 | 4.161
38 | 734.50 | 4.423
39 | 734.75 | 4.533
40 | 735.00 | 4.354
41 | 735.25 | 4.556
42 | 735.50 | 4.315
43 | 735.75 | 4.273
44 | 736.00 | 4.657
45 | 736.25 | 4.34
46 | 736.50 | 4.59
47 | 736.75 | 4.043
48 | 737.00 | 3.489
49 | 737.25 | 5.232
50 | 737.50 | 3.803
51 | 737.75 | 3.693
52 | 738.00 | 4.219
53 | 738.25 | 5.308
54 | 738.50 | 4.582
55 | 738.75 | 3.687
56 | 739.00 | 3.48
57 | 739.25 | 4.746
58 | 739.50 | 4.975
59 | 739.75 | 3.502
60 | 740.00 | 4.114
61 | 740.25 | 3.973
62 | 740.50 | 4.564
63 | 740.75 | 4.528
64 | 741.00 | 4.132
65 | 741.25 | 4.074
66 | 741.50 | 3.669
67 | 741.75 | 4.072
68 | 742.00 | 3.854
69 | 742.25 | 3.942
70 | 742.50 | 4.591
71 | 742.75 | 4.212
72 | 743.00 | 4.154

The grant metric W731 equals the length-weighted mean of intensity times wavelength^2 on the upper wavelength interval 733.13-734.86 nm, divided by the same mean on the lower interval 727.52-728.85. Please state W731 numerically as 1.15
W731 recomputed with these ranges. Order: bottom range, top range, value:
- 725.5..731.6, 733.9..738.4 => 1.08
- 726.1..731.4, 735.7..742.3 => 1.06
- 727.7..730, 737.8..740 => 1.12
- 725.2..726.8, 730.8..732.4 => 1.04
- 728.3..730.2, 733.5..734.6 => 1.04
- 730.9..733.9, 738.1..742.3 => 1.01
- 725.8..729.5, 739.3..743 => 1.05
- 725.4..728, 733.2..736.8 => 1.06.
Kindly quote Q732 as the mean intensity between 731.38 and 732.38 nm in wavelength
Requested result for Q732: 4.51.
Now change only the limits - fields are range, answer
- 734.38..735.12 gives 4.44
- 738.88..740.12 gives 4.17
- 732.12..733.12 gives 4.16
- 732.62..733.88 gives 4.12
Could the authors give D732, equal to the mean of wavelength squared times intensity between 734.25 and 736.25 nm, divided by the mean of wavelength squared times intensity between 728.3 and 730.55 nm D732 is 1.10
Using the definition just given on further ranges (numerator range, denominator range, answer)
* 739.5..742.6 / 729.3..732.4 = 1.01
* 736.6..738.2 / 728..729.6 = 1.06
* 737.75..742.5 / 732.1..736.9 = 0.99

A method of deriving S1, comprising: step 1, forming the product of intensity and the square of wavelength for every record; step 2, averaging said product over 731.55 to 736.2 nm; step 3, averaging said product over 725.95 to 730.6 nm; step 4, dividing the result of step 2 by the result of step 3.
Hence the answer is 1.1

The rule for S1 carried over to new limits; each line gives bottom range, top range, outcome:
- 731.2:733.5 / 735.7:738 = 1.00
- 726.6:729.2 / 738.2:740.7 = 1.08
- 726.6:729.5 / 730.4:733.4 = 1.05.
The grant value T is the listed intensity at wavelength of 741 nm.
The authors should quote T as 4.132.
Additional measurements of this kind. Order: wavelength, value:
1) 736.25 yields 4.34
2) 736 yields 4.657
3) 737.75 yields 3.693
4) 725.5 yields 4.01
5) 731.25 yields 3.912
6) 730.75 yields 4.067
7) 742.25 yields 3.942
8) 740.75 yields 4.528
